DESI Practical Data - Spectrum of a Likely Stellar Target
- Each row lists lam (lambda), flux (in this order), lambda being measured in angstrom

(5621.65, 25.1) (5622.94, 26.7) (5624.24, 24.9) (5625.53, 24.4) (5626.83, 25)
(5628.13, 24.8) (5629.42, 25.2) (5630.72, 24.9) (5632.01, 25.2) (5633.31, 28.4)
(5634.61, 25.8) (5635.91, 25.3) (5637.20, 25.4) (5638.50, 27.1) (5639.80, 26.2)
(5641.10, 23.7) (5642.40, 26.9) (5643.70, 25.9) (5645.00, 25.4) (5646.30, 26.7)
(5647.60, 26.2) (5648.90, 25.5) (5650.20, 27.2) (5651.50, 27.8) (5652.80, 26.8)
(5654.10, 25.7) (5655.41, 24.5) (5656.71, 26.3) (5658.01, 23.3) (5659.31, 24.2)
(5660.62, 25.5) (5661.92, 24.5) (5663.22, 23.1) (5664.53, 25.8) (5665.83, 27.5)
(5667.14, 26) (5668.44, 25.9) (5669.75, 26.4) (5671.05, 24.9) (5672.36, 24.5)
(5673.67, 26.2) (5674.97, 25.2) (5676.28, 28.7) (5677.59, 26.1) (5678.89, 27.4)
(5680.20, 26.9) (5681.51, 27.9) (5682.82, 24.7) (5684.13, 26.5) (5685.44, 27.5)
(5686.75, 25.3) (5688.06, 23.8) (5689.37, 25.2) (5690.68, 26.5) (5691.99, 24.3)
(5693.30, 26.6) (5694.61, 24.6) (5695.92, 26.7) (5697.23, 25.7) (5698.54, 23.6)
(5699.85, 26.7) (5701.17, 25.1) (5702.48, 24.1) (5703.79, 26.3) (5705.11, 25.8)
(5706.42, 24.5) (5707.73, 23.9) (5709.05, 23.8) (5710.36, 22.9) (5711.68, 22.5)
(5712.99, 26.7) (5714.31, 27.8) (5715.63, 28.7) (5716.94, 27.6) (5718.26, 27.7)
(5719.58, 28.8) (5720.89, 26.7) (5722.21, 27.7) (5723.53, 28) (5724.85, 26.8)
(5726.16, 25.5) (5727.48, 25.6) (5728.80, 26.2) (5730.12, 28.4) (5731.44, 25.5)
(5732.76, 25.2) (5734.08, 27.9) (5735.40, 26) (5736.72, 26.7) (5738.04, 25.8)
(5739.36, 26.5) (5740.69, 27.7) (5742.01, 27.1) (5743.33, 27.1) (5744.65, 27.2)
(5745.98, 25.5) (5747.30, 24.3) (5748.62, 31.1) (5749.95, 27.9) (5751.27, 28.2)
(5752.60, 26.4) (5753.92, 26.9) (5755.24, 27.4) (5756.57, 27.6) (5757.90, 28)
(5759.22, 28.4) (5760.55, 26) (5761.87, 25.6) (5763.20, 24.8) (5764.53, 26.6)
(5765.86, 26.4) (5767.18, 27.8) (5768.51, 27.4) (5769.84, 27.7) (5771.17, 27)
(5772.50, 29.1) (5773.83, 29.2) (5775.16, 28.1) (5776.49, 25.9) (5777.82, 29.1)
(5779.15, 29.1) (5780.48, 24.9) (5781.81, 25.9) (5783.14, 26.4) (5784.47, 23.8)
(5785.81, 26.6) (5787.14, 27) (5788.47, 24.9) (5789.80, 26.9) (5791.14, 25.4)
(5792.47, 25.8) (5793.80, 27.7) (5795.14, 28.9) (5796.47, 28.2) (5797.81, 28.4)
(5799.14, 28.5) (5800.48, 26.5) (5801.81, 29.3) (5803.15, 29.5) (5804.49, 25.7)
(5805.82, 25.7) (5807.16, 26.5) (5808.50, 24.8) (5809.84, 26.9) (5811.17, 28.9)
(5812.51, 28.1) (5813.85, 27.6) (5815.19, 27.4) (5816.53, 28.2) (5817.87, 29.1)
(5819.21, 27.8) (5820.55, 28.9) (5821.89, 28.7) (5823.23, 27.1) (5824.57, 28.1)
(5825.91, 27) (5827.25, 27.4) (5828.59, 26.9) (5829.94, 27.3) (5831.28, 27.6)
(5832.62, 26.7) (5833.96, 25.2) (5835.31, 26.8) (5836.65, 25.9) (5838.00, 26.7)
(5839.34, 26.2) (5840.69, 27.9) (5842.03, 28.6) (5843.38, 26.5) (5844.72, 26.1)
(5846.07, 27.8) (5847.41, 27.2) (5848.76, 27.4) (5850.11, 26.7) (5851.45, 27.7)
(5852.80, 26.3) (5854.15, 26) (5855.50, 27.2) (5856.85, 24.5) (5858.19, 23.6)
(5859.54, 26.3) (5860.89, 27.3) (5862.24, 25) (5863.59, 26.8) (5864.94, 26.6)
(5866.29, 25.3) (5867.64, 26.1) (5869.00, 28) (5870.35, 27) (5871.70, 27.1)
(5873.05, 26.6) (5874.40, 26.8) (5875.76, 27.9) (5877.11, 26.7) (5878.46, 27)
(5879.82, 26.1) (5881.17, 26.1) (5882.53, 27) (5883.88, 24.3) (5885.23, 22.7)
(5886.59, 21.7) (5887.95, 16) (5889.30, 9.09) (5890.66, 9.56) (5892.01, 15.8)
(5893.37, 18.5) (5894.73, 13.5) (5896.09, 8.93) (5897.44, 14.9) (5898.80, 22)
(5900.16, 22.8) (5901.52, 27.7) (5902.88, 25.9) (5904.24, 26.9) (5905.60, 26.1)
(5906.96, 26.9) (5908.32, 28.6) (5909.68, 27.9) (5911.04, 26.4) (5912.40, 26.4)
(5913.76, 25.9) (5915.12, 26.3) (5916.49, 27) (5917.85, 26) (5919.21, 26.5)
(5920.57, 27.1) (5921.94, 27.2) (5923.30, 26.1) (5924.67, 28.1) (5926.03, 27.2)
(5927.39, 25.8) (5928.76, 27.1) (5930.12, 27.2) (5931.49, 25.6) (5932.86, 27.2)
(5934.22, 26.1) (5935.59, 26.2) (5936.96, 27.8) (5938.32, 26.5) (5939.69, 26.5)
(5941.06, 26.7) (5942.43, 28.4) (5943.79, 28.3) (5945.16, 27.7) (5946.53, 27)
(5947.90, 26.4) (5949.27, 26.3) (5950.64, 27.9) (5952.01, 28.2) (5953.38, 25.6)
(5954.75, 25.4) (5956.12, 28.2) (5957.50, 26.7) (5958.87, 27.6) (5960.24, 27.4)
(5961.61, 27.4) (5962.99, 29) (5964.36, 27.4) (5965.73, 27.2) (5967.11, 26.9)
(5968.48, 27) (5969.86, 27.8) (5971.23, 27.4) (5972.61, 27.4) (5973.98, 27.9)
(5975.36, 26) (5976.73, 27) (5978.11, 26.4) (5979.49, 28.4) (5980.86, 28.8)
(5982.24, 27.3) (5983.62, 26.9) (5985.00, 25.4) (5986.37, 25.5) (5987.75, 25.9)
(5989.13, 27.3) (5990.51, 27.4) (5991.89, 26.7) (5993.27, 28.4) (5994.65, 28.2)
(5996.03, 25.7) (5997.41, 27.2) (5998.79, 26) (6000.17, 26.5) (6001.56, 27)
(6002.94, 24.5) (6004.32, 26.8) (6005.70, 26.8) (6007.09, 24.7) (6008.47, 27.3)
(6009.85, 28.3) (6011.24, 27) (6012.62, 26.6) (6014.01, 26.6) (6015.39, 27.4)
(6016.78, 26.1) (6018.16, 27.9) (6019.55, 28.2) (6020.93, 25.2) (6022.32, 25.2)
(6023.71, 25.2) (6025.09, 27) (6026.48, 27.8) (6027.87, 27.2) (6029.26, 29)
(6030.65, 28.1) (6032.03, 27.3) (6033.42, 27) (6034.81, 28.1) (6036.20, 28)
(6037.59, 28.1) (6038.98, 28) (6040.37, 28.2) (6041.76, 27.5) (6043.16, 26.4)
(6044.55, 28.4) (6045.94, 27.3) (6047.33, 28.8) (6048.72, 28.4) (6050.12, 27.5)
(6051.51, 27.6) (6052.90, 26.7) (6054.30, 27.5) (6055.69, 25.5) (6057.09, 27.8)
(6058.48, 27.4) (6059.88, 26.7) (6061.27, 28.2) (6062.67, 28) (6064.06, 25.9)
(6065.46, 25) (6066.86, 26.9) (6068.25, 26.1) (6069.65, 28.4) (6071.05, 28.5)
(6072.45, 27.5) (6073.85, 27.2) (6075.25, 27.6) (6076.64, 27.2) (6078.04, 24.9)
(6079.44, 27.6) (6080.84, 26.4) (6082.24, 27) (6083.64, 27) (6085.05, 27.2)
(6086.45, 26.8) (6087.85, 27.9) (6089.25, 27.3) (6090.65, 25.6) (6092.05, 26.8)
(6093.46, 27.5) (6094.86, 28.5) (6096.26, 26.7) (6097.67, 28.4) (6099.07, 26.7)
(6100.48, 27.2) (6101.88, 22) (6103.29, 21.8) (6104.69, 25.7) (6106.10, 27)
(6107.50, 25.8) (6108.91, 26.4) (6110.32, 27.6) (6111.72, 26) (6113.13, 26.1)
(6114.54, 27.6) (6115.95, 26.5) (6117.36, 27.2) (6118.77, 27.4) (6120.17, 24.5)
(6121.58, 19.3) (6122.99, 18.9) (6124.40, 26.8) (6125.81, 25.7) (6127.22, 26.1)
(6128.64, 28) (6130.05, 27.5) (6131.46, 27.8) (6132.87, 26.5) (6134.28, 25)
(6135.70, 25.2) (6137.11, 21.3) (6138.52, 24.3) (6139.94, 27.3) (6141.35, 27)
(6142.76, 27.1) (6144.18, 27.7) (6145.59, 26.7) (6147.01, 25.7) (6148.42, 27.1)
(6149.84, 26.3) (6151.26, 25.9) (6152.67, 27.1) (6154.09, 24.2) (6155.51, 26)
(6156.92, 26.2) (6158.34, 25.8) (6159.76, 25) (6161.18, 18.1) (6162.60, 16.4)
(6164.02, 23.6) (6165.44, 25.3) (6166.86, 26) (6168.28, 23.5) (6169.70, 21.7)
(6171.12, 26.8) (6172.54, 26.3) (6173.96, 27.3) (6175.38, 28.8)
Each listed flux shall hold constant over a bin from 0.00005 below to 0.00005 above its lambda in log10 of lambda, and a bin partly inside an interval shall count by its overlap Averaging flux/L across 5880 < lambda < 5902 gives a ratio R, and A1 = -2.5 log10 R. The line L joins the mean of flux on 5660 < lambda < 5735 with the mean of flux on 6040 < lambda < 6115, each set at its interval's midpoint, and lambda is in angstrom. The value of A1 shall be 0.37 mag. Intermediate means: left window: 26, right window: 26.9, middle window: 18.9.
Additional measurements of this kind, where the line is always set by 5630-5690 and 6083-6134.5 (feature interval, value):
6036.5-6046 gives -0.07 mag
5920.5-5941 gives -0.03 mag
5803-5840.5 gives -0.05 mag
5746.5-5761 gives -0.06 mag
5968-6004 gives -0.04 mag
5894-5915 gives 0.11 mag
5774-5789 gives -0.03 mag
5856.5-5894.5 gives 0.10 mag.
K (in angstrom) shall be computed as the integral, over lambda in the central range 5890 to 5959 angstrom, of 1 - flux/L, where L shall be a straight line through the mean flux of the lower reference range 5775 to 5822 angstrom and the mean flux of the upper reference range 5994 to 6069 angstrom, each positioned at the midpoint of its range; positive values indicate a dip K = 5.1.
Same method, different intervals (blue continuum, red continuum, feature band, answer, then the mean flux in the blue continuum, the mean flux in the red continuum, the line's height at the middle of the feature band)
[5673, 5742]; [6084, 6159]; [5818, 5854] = -1.5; 26.1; 26.1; 26.1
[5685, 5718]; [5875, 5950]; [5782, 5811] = -2.1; 25.5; 24.5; 25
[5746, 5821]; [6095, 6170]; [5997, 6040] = -1.7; 27.2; 25.4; 26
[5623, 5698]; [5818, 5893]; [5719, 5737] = -0.8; 25.8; 25.6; 25.7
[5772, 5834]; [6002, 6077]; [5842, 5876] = 0.9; 27.3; 27.2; 27.3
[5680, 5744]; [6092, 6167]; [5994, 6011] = -0.6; 26.1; 25.5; 25.7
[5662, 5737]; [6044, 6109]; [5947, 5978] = -0.6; 26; 26.9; 26.6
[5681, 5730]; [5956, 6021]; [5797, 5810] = -0.4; 25.9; 27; 26.3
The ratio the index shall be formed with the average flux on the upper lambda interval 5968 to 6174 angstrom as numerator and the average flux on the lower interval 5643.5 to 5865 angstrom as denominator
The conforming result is 1.0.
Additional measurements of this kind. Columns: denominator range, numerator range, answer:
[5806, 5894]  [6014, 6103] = 1.05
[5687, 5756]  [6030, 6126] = 1.02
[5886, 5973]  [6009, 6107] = 1.08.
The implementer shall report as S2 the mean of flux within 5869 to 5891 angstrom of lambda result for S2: 23.6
